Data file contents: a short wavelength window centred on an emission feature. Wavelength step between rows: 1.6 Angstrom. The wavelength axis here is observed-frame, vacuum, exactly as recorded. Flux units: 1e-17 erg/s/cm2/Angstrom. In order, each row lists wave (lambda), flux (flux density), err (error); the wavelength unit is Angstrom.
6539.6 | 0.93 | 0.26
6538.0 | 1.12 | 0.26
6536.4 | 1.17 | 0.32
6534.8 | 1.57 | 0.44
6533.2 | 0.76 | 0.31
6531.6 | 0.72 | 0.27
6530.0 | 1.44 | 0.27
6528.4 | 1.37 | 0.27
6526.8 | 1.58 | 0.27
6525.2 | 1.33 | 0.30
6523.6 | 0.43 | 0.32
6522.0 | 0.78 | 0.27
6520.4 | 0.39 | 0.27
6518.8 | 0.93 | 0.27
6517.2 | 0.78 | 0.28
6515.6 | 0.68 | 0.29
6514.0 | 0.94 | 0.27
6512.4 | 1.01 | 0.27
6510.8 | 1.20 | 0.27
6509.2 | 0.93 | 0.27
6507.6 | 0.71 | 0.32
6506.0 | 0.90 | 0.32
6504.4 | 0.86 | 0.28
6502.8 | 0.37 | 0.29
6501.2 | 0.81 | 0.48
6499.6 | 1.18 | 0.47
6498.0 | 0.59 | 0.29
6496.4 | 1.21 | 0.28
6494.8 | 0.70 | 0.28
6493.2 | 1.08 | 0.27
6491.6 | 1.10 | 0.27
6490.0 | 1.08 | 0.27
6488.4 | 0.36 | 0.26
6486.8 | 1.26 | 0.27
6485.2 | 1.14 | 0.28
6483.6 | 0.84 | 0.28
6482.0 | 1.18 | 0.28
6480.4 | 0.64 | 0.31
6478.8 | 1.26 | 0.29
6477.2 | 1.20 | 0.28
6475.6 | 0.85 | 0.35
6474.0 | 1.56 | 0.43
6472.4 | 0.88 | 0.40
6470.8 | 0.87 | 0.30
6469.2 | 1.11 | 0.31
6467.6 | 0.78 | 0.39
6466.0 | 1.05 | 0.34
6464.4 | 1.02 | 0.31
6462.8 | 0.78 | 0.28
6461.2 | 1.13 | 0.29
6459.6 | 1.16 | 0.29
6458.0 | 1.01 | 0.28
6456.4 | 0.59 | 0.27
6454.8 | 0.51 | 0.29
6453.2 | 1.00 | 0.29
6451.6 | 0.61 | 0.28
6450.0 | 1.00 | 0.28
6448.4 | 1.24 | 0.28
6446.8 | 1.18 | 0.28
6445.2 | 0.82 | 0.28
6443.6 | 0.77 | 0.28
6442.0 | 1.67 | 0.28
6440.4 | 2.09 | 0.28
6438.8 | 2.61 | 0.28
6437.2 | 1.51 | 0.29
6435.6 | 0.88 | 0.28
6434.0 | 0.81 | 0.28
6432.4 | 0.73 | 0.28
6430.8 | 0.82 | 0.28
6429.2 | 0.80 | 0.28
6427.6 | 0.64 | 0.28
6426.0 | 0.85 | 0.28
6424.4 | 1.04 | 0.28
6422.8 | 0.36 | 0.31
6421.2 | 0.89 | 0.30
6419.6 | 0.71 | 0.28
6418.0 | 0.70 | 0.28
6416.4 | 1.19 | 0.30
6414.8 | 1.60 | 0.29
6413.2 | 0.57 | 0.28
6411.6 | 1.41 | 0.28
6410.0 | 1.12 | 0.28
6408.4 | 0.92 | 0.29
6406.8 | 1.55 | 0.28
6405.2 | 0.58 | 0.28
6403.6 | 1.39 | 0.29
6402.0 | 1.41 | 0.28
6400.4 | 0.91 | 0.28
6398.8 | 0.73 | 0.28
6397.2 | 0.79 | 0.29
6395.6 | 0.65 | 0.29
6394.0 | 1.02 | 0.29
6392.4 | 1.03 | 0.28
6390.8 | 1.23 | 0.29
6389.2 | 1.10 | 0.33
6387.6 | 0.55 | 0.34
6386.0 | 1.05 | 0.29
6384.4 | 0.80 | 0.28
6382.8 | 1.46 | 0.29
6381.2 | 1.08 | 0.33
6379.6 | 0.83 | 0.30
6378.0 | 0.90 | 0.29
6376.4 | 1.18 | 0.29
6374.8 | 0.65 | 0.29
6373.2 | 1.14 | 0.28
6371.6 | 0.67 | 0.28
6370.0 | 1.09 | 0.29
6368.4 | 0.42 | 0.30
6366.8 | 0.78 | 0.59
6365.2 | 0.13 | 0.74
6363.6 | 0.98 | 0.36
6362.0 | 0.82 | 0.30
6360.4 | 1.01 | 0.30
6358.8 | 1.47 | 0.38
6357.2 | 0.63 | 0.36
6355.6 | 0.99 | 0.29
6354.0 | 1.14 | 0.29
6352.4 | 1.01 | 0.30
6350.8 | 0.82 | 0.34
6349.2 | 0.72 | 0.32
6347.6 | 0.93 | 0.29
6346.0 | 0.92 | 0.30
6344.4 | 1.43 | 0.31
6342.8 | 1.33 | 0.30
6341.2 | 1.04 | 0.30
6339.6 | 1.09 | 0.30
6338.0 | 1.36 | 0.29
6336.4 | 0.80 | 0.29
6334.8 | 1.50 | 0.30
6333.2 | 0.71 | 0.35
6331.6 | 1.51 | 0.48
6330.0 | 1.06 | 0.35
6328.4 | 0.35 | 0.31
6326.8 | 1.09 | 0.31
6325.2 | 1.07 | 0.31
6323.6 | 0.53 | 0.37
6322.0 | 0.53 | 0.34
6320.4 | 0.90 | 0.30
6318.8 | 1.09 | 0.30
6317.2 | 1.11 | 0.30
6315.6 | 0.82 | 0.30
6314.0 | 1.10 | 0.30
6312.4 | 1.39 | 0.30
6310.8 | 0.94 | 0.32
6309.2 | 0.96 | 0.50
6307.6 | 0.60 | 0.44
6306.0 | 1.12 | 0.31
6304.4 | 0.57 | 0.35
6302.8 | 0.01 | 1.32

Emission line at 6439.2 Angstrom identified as H-beta 4861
